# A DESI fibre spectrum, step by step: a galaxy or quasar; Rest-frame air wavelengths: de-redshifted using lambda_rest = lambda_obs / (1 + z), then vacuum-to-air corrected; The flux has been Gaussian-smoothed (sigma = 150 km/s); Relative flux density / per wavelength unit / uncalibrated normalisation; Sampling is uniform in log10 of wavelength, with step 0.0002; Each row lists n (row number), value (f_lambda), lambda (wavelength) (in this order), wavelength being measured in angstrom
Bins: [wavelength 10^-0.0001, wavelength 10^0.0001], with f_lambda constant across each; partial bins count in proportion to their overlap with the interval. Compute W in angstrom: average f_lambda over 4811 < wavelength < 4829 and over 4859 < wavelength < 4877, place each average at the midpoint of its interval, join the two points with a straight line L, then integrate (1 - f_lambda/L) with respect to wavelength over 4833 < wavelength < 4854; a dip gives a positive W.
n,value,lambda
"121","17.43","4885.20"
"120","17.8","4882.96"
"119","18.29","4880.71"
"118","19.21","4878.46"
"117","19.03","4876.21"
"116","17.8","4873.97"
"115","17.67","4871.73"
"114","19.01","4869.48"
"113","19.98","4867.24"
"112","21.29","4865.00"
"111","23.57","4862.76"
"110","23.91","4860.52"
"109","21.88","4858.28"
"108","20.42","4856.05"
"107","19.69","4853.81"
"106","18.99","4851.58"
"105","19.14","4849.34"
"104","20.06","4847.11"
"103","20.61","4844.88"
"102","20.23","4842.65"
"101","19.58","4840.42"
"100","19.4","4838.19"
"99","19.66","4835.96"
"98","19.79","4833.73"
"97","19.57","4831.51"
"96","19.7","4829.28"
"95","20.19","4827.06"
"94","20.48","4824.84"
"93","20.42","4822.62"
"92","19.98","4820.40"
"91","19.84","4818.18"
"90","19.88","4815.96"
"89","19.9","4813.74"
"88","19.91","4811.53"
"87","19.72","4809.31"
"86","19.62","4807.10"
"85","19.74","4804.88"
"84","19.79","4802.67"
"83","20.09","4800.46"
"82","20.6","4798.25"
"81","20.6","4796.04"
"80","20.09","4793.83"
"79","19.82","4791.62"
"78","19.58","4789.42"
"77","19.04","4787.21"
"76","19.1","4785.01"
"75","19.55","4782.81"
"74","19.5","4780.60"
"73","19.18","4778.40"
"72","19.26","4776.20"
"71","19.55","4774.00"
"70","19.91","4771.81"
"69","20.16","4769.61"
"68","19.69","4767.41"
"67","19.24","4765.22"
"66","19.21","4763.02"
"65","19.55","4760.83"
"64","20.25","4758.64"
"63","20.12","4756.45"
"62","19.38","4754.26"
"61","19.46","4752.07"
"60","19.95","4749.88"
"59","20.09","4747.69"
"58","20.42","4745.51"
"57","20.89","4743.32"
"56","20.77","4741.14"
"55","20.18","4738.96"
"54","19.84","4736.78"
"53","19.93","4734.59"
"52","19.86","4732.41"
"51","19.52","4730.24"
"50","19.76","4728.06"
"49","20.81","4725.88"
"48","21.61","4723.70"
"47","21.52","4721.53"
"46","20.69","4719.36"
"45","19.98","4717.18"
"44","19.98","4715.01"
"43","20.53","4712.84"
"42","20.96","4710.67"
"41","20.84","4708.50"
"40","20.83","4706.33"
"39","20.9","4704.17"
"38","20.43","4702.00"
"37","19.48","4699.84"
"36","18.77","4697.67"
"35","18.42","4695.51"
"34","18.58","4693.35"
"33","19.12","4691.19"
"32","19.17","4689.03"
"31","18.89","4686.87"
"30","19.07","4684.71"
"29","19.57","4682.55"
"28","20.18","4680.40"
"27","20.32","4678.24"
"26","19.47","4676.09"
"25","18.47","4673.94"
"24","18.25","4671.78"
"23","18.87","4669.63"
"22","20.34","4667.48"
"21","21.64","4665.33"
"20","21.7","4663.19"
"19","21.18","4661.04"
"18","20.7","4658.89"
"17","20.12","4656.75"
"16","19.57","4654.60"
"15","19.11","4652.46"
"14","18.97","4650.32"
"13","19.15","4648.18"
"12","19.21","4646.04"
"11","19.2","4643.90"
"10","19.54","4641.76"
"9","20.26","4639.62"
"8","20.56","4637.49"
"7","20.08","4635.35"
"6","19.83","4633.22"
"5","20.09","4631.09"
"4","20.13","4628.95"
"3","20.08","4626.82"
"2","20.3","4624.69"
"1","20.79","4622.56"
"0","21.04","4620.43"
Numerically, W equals 0.51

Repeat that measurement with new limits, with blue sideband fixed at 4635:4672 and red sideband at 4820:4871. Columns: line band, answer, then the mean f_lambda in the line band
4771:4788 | 0.7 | 19.4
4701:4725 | -0.8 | 20.8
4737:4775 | 0.4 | 19.9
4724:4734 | 0.0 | 20.1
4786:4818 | 0.6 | 19.9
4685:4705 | 0.7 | 19.3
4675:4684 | 0.1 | 19.9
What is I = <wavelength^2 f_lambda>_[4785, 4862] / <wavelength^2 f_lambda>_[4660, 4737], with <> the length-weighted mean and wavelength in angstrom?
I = 1.06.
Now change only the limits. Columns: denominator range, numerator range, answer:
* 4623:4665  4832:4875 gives 1.10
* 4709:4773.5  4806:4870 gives 1.05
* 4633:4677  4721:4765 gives 1.05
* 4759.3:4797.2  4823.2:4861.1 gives 1.06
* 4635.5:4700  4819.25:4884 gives 1.10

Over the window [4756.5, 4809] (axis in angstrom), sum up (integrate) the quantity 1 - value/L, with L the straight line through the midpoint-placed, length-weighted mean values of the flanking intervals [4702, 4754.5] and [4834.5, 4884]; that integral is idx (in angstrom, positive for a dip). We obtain 1.2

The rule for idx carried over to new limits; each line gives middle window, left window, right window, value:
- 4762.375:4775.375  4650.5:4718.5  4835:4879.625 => 0.20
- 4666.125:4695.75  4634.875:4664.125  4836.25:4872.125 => 1.14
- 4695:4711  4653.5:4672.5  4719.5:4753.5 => 0.16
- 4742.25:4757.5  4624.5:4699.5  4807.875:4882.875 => -0.19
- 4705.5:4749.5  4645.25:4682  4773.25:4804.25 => -1.49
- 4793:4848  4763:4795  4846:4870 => 0.55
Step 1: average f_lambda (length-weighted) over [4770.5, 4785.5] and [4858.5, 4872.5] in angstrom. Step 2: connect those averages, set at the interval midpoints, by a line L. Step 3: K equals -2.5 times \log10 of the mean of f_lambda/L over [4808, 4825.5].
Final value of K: 0.01 mag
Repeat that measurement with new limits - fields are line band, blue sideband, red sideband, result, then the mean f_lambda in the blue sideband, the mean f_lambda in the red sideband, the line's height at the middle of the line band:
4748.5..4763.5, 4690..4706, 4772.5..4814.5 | -0.01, 19.5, 19.7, 19.6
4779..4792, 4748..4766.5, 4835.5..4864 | 0.03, 19.7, 20.6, 19.9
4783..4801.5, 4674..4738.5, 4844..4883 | 0.01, 19.9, 20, 20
